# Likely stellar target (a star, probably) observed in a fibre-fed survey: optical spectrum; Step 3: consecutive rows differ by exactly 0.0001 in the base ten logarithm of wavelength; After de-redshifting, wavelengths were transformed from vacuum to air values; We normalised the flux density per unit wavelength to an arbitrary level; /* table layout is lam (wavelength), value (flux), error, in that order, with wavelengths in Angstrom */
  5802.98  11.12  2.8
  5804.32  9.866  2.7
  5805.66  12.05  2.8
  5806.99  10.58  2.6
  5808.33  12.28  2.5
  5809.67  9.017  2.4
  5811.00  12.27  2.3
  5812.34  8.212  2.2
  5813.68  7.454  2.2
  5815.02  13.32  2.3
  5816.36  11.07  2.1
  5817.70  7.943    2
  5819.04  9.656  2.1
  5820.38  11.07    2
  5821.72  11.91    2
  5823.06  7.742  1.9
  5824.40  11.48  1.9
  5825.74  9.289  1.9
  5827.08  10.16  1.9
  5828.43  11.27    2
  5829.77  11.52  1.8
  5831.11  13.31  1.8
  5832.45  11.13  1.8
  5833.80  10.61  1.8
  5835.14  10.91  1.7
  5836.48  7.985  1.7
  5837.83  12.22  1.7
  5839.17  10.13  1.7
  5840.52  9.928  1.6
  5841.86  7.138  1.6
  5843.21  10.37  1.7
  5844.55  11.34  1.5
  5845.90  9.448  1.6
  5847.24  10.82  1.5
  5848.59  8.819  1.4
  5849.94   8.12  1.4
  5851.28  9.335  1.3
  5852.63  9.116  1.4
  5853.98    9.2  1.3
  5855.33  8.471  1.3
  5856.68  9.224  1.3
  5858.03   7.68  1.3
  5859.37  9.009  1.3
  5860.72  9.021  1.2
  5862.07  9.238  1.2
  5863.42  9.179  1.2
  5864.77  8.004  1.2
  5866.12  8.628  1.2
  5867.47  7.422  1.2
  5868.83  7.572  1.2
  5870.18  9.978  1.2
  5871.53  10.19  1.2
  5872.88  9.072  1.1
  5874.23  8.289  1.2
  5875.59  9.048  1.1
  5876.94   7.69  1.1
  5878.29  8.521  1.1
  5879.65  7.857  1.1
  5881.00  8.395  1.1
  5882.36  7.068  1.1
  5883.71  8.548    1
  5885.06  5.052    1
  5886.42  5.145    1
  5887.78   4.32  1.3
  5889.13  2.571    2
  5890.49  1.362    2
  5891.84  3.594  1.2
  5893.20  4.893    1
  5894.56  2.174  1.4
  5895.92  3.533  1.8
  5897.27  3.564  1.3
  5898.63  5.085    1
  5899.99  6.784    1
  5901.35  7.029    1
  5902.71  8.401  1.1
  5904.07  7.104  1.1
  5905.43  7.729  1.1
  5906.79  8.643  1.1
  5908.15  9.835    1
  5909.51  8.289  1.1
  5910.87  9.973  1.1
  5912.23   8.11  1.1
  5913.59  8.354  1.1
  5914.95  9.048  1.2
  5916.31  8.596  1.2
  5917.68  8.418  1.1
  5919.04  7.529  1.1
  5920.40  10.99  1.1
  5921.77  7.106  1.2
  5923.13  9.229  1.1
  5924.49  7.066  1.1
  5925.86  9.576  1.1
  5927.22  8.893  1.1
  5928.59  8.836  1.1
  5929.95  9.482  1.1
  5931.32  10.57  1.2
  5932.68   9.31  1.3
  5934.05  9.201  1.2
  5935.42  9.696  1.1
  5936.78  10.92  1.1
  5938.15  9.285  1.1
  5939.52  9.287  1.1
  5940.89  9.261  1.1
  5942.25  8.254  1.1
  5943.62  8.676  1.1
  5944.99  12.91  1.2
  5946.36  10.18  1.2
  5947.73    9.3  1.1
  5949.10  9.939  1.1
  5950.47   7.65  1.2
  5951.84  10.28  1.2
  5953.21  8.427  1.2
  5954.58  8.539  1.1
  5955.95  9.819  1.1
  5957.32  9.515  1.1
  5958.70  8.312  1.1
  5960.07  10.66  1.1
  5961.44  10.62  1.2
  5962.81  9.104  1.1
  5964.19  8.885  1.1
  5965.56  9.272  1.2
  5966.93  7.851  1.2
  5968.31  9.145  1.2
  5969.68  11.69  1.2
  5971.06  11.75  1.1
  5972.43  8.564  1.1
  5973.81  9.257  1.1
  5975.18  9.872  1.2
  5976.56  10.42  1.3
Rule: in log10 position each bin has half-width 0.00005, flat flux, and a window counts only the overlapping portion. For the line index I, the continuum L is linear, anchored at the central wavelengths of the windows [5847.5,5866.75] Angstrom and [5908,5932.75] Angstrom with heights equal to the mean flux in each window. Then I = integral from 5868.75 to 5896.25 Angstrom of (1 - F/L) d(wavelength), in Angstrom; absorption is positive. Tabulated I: 7.5 Angstrom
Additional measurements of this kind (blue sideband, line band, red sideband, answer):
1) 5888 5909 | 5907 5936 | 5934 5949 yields -4.7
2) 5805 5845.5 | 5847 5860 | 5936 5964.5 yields 1.7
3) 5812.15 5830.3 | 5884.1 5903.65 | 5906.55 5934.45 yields 9.7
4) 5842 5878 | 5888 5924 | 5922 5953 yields 9.5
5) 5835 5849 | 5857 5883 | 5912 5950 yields 3.1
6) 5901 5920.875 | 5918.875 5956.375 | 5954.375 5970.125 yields -1.3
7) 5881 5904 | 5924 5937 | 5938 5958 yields -2.0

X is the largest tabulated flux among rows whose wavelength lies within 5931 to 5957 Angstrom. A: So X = 12.91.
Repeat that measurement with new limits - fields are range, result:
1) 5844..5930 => 11.34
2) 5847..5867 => 10.82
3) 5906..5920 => 9.973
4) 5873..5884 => 9.048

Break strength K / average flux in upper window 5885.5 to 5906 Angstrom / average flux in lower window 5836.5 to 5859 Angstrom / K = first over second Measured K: 0.52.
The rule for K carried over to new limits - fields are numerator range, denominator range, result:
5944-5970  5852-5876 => 1.09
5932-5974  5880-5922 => 1.42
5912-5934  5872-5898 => 1.51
